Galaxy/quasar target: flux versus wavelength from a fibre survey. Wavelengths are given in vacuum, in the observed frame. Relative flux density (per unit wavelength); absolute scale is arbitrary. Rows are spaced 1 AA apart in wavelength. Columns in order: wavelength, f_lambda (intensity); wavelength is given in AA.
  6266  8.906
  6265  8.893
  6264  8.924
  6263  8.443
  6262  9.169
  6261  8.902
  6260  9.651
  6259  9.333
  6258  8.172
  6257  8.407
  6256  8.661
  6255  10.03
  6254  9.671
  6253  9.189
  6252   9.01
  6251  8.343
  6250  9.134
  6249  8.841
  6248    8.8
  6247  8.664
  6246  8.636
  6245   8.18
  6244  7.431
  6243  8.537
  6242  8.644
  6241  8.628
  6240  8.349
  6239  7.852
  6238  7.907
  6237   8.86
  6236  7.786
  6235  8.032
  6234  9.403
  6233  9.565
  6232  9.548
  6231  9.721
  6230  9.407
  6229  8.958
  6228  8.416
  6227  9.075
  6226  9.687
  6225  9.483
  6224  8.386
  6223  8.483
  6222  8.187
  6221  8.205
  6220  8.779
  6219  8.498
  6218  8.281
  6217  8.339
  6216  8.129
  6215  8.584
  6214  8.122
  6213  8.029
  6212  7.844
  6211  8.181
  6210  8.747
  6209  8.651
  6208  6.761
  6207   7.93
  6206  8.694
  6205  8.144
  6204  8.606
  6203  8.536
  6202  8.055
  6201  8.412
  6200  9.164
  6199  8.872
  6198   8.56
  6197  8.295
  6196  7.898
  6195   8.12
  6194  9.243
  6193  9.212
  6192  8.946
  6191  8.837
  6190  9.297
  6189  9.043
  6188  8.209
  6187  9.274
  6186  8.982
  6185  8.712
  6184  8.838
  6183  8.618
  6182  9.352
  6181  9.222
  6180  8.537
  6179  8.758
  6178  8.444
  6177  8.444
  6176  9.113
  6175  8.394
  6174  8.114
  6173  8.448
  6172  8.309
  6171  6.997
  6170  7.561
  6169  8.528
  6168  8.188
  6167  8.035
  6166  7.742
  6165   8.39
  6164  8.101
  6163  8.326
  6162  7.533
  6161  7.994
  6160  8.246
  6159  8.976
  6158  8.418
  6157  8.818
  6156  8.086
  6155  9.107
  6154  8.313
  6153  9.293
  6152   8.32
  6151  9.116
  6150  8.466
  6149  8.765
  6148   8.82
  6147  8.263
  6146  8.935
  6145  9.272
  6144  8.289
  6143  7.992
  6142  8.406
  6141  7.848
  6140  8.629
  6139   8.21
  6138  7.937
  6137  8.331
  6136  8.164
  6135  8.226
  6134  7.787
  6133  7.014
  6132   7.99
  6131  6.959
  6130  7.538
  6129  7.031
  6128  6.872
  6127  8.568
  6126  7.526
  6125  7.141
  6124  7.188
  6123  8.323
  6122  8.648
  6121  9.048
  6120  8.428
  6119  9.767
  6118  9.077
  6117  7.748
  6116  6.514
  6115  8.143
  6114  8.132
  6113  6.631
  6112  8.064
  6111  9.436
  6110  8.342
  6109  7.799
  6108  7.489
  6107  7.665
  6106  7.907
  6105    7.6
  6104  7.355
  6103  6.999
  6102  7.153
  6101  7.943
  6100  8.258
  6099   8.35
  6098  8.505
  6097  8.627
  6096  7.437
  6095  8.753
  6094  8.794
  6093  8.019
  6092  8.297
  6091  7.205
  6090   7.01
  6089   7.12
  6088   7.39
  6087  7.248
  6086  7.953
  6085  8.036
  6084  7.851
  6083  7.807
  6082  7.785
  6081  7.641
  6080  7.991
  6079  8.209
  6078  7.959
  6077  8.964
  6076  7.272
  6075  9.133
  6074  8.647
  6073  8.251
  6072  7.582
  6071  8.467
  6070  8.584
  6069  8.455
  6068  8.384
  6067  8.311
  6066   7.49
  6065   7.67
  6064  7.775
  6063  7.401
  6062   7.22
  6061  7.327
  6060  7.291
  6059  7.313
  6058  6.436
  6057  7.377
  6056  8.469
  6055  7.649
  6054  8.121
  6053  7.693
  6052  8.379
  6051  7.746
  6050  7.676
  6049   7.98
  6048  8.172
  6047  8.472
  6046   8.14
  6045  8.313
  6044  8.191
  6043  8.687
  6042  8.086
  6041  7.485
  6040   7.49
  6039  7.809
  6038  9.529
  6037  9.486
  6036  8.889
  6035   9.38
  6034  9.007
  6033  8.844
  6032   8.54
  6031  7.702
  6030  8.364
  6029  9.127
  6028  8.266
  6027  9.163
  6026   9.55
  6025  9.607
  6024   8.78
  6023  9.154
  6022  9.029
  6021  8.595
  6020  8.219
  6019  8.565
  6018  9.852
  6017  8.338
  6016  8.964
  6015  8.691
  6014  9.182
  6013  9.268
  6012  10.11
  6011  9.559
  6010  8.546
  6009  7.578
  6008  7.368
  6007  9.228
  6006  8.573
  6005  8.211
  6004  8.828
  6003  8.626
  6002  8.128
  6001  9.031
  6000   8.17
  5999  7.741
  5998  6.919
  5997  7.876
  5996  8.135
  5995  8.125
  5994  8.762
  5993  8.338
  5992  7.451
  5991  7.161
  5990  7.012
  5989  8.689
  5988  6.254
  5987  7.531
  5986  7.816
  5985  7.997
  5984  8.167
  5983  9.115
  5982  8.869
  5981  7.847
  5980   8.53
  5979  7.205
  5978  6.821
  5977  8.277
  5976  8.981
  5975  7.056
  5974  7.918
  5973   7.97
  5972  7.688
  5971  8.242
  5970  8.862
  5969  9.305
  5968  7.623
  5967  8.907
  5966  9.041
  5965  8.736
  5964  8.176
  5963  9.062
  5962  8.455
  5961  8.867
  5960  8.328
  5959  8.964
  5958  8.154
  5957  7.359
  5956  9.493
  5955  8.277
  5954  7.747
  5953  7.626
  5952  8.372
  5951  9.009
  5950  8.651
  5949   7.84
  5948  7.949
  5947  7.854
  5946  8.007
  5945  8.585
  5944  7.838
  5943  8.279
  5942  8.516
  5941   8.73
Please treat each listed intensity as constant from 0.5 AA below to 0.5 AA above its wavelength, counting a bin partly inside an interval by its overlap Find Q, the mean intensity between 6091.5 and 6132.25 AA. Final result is 7.95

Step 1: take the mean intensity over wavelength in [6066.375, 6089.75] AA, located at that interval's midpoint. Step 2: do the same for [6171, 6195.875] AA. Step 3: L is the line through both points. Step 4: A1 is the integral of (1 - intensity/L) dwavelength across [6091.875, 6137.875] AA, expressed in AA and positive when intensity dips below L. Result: 1.8 AA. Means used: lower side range 8.03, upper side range 8.72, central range 7.94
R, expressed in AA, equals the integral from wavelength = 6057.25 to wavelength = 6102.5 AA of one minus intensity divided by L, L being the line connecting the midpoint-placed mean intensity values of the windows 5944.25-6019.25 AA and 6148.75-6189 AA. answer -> 2.7 AA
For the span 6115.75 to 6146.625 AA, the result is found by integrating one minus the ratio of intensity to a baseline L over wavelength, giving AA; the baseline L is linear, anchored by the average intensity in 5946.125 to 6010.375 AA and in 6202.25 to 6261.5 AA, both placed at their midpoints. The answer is 1.42 AA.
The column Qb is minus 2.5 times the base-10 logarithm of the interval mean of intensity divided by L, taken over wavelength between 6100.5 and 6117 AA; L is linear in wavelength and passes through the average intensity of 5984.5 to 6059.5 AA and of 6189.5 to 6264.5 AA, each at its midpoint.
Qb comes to 0.10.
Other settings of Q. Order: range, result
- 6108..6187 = 8.27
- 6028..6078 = 8.14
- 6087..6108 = 7.8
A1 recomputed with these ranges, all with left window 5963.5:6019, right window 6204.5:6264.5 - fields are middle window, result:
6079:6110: 2.3 AA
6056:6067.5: 1.3 AA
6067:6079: 0.1 AA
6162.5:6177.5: 0.6 AA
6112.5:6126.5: 0.7 AA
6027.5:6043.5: -0.4 AA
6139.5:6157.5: -0.2 AA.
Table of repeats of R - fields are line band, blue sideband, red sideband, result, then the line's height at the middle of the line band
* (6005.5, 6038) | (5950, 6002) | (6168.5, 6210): -2.5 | 8.24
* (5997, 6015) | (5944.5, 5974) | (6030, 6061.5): -0.6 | 8.24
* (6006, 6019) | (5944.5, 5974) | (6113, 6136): -1.0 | 8.21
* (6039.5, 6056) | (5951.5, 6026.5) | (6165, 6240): 0.8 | 8.42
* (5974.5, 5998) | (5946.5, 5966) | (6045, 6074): 1.0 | 8.23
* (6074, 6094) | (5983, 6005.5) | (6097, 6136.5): 0.1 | 7.91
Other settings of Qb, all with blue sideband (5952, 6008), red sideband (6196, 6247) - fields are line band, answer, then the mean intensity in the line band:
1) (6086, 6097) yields 0.075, 7.78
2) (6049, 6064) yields 0.094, 7.6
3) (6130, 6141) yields 0.065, 7.9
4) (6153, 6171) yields 0.023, 8.25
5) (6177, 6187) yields -0.048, 8.83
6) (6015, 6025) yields -0.080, 8.86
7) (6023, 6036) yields -0.079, 8.87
